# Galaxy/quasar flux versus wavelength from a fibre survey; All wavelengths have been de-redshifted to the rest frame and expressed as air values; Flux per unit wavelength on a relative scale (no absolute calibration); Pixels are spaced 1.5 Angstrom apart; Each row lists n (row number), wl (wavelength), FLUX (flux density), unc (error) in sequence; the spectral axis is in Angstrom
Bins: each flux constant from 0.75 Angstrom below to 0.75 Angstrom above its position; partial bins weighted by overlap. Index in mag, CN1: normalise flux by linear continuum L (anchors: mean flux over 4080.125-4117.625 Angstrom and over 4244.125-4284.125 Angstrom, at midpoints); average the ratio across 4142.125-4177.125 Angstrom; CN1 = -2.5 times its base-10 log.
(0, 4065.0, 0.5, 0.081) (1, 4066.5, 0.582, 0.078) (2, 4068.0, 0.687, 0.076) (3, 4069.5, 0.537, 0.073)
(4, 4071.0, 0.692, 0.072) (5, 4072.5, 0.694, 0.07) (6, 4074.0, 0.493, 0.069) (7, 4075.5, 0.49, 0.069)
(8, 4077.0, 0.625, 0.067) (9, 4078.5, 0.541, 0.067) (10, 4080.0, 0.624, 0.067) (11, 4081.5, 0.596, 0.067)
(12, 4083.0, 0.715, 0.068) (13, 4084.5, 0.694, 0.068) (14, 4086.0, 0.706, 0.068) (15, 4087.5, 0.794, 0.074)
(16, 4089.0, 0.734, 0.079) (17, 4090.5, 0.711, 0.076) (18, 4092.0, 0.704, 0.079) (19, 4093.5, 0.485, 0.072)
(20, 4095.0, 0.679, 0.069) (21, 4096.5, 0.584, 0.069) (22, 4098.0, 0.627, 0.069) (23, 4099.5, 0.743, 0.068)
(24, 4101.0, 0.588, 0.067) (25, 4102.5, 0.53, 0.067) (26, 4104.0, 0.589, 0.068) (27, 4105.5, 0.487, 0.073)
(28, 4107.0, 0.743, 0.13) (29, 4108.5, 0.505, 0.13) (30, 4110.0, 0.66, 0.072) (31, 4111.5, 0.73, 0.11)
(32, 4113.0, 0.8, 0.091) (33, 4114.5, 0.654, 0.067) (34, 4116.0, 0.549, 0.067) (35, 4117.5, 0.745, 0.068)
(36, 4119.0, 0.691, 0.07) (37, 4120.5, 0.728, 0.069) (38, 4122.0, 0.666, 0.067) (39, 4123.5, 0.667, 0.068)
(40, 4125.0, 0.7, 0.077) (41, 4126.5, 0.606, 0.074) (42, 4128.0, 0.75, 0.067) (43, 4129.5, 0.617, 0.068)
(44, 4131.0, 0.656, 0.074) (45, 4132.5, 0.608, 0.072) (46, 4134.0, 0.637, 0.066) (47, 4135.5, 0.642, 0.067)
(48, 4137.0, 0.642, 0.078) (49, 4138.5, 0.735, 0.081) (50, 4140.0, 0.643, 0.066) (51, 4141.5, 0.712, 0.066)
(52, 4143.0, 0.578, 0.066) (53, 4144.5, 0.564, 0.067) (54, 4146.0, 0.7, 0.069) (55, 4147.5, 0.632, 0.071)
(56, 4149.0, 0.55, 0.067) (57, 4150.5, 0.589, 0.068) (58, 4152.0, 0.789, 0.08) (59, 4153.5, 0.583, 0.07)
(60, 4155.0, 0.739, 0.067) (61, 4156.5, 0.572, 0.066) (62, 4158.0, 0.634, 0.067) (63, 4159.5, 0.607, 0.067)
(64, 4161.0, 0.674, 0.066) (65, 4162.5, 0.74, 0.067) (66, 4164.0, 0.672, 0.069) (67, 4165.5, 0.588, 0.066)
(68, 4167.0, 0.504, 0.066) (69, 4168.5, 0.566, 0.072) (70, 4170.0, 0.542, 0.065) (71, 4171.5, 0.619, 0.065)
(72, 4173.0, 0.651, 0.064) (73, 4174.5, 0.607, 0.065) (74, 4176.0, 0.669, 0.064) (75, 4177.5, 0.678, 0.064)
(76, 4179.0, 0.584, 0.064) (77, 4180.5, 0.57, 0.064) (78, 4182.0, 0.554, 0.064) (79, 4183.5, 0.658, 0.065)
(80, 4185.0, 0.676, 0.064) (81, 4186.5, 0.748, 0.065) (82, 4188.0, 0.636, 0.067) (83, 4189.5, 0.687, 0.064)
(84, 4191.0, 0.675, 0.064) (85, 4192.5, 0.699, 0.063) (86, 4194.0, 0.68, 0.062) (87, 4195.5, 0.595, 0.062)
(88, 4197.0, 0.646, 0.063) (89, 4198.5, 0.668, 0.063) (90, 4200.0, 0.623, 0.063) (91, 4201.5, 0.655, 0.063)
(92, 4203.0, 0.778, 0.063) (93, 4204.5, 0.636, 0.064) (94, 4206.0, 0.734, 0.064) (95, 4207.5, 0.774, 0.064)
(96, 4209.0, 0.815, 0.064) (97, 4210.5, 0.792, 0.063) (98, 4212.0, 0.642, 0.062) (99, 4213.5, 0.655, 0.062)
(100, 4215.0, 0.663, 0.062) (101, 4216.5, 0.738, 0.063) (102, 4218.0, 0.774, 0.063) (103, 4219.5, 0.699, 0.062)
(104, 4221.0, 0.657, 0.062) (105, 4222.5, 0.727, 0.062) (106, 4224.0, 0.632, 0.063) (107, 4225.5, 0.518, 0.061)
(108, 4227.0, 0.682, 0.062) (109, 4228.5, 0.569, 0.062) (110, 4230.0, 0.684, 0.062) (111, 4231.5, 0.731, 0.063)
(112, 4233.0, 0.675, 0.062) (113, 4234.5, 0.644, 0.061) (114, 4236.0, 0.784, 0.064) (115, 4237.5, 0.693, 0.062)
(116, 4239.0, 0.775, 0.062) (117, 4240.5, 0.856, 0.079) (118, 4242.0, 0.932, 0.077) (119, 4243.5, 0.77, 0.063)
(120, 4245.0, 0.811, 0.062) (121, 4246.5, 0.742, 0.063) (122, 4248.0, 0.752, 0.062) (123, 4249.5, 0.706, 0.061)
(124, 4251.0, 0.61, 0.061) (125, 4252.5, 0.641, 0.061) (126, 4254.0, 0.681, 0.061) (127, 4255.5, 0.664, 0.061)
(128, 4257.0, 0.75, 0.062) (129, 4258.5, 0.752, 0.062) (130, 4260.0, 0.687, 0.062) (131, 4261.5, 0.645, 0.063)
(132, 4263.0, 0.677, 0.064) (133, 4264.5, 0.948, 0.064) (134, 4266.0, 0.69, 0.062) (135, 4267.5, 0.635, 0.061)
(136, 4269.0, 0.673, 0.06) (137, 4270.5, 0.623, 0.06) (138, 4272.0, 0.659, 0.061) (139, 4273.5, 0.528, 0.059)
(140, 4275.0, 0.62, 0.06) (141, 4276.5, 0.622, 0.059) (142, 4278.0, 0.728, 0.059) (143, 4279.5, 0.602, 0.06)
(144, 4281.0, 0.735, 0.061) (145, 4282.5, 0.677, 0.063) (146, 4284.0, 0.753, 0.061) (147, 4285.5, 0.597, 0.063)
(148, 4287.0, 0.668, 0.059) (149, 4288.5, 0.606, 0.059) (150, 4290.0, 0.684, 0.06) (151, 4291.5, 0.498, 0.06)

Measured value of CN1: 0.07 mag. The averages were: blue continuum 0.652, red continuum 0.689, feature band 0.626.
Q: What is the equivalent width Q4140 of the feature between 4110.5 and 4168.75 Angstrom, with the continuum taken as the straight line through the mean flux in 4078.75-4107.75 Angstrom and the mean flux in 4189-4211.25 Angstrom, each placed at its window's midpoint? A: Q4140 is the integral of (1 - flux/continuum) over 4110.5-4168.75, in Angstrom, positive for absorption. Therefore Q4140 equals 1.3 Angstrom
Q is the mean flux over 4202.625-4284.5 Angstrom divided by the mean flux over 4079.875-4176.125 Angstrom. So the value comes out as 1.09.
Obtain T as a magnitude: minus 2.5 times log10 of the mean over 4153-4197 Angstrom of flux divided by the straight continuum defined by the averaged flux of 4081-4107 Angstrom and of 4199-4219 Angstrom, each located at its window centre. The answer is 0.10 mag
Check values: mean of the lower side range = 0.648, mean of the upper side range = 0.713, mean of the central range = 0.635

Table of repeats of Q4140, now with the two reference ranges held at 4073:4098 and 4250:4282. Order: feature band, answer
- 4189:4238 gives -1.6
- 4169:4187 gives 0.8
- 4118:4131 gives -0.7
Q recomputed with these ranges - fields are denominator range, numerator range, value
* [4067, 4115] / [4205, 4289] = 1.09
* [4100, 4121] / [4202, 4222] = 1.12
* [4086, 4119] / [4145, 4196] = 0.98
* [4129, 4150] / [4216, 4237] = 1.07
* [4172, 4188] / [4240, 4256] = 1.16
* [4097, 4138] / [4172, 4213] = 1.03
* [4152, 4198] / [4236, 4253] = 1.19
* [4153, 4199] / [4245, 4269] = 1.11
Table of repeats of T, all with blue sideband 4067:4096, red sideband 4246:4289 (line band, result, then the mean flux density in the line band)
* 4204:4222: -0.08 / 0.716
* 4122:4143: -0.01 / 0.66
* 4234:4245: -0.17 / 0.784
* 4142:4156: 0.03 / 0.636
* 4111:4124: -0.07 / 0.692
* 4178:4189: 0.05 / 0.635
